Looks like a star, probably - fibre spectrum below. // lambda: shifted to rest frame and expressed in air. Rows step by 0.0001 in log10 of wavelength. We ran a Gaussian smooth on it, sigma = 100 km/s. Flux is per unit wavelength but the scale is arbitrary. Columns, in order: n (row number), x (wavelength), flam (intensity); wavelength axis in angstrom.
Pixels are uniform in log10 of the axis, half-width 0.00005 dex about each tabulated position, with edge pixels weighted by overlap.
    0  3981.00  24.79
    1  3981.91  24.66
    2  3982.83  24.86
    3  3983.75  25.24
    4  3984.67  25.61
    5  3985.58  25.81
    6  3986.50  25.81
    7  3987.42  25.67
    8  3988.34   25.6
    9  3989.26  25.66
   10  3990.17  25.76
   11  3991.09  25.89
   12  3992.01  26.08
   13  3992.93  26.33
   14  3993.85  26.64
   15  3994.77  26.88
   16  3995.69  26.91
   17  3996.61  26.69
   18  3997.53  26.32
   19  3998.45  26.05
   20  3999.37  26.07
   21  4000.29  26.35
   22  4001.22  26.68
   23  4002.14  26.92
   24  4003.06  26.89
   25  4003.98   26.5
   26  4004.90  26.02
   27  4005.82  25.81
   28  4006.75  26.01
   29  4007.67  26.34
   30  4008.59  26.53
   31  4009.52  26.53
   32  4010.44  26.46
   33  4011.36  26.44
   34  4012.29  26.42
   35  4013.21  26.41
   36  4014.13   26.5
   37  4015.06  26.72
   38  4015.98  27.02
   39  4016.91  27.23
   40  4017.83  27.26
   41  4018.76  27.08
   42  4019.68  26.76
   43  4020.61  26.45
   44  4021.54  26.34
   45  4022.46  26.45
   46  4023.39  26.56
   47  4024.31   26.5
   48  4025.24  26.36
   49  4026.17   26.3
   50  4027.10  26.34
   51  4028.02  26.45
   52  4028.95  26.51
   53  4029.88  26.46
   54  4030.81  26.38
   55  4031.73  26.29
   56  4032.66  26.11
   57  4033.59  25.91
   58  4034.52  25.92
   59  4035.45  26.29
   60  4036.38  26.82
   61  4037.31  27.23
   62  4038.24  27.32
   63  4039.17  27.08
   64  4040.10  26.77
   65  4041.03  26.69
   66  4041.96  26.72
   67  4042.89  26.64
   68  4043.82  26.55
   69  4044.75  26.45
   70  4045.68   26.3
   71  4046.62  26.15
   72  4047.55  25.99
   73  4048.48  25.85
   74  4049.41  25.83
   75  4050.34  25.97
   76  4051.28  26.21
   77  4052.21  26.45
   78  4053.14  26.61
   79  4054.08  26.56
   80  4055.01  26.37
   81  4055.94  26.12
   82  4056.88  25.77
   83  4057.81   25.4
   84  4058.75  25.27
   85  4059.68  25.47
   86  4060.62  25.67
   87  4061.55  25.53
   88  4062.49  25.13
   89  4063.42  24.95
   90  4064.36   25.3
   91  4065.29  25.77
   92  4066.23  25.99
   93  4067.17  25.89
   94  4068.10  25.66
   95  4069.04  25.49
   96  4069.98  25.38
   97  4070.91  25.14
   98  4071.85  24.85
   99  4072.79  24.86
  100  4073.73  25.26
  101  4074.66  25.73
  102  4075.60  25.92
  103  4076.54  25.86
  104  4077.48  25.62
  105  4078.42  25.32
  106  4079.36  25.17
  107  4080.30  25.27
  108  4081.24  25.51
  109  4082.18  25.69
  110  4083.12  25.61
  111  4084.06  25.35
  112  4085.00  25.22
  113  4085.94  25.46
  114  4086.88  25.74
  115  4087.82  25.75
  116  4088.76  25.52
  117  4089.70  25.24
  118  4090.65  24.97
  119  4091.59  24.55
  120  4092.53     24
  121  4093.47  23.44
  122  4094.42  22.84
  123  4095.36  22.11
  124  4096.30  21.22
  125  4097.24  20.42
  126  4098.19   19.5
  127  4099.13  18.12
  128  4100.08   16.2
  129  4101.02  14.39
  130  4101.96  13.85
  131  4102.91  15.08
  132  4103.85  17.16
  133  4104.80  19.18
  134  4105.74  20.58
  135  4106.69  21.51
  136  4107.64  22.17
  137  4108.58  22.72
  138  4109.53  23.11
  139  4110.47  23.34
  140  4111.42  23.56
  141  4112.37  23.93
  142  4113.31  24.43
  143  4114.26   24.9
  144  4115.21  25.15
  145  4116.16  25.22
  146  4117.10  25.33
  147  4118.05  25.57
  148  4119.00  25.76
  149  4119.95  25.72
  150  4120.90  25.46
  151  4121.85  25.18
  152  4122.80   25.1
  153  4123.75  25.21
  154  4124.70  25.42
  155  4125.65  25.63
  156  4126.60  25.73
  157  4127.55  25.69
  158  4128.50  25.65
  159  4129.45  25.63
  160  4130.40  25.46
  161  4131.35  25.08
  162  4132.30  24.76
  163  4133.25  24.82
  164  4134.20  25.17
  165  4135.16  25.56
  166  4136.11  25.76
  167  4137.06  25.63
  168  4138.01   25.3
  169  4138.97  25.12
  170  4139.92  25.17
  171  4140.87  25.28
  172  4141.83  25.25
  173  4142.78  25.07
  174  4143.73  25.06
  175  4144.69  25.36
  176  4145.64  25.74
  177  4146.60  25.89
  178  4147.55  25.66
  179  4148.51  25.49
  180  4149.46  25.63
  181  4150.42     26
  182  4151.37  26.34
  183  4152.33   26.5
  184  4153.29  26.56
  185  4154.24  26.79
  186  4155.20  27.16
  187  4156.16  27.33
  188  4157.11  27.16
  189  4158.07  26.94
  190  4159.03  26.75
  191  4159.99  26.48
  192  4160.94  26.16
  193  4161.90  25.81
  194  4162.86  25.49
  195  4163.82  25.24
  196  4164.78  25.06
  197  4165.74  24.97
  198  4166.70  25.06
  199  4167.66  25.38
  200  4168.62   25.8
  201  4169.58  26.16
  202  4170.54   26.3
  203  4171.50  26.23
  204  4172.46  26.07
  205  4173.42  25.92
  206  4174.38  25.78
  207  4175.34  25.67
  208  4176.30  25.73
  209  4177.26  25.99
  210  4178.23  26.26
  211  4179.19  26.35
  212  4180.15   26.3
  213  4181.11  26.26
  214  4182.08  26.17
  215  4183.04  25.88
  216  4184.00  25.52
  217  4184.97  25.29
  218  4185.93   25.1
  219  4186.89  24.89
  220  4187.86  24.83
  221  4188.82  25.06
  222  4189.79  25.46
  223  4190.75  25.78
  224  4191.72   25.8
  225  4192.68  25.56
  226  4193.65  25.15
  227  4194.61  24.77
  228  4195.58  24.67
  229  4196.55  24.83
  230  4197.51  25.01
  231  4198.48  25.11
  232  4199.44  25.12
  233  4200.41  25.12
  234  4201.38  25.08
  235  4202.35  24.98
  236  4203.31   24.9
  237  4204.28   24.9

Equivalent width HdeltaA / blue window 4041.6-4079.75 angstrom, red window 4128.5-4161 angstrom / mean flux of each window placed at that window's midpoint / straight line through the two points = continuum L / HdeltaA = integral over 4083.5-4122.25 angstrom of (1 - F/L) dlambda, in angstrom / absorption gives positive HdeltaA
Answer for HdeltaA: 4.7 angstrom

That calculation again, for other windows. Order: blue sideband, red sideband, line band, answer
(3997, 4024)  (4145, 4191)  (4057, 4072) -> 0.50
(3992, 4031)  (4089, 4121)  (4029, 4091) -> -4.33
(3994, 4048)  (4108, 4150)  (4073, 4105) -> 3.47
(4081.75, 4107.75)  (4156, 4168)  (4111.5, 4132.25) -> -1.57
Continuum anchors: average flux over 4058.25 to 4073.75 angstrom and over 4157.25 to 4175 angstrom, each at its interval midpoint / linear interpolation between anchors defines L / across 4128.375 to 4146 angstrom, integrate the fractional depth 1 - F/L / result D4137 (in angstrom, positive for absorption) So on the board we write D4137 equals 0.30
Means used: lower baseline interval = 25.4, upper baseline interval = 25.9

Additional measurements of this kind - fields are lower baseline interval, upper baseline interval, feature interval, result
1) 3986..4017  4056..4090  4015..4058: -0.9 angstrom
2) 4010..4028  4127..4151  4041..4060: 0.1 angstrom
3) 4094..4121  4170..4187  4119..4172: -4.1 angstrom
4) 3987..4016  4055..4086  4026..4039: -0.3 angstrom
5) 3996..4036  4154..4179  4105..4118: 1.3 angstrom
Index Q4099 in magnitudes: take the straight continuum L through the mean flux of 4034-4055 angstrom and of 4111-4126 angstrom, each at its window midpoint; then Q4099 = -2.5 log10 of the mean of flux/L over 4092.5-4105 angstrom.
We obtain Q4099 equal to 0.32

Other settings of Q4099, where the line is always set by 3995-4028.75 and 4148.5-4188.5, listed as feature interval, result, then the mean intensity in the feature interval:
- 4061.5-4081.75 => 0.04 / 25.4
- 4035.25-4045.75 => -0.01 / 26.8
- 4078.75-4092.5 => 0.04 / 25.3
